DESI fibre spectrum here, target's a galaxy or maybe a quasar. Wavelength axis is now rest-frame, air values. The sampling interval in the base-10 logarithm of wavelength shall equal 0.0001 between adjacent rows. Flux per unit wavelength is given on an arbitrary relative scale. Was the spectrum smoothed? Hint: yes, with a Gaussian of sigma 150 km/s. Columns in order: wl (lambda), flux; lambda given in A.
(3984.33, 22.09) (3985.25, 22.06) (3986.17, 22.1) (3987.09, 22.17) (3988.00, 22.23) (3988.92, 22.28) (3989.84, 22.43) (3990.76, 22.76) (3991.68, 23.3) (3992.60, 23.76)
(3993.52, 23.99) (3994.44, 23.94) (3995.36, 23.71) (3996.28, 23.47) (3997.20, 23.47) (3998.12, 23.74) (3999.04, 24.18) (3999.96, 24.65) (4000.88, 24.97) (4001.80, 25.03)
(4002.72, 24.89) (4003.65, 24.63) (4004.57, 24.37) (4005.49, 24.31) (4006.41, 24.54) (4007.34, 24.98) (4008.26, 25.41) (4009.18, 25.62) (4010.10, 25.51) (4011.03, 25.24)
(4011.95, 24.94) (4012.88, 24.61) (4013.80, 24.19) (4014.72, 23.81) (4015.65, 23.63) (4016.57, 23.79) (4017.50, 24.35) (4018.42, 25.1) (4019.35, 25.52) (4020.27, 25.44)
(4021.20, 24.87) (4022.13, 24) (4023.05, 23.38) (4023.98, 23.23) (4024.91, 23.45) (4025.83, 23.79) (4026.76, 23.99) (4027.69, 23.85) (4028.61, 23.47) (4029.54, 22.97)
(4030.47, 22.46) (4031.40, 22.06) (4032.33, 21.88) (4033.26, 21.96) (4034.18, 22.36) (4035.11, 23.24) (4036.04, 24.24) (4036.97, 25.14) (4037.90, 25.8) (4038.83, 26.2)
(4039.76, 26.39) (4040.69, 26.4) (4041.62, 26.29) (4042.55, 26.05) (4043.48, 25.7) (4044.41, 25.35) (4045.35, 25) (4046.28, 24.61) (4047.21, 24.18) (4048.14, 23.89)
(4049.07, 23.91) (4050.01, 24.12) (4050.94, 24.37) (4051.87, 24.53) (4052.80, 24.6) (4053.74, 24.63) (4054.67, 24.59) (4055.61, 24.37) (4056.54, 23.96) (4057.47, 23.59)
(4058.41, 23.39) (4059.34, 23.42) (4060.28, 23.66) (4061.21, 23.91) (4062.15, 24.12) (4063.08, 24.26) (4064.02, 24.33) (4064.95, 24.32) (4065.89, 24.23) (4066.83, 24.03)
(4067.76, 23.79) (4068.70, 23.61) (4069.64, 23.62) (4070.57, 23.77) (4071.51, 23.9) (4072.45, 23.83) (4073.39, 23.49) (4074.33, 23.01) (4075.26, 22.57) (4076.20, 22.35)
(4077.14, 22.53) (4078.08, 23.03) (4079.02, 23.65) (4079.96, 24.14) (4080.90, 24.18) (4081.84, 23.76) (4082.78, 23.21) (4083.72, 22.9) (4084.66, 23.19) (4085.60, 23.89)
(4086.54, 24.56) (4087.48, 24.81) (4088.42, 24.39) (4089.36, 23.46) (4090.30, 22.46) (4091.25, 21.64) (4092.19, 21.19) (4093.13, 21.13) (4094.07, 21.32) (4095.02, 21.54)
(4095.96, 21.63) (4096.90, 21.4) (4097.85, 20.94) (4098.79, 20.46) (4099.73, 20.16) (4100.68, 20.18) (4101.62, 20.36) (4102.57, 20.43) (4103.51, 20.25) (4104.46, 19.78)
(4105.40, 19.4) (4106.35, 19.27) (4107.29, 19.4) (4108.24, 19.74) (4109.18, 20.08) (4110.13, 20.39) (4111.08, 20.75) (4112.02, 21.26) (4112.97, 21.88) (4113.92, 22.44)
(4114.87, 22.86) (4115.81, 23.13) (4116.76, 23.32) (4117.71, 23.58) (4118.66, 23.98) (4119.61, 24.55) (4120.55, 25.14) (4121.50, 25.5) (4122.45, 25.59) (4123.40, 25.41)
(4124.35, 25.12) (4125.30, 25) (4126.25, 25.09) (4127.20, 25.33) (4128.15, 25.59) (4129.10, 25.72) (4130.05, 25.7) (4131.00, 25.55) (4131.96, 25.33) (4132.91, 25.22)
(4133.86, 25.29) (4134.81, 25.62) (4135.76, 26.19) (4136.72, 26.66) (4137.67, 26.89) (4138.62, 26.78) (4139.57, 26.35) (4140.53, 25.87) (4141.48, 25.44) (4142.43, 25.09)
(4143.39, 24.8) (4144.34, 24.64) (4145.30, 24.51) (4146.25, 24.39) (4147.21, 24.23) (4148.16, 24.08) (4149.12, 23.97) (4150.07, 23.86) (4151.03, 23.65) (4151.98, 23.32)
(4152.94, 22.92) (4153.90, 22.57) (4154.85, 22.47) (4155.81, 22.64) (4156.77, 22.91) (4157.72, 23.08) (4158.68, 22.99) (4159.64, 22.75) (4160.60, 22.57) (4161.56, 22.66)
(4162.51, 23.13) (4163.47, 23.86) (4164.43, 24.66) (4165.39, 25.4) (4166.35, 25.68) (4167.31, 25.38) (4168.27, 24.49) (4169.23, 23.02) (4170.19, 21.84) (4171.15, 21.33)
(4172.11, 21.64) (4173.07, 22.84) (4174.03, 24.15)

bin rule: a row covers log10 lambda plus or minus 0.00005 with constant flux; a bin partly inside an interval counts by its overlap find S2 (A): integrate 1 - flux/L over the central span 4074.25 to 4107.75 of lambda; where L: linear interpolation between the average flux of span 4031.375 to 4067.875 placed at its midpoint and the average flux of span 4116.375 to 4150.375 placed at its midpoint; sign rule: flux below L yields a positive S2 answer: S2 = 3.72 A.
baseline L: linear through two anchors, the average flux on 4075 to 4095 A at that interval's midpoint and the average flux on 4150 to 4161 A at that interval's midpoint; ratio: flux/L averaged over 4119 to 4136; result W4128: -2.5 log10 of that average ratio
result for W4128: -0.11 mag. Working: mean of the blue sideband 23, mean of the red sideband 22.9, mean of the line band 25.4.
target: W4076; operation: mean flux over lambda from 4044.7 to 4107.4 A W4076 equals 23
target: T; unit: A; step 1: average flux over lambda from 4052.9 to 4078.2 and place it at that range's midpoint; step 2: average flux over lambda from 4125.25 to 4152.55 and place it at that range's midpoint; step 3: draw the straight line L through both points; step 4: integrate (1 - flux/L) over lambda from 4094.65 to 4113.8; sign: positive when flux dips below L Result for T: 3.12 A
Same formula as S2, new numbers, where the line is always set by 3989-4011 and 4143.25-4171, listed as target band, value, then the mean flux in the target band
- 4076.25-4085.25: 0.2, 23.3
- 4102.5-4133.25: 0.9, 23.1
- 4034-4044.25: -0.5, 25.3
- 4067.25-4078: 0.3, 23.3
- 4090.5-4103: 1.5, 21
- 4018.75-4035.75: 0.5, 23.5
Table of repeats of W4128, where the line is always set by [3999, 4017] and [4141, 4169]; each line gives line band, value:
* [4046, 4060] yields 0.01 mag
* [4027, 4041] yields 0.03 mag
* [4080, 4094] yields 0.05 mag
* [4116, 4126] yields -0.03 mag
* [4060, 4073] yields 0.02 mag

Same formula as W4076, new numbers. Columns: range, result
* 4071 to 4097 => 23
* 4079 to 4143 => 23.3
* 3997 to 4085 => 24.1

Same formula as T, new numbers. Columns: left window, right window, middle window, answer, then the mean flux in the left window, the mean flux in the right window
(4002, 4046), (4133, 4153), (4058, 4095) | 2.0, 24.4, 25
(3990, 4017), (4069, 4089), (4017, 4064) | -0.6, 24.3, 23.6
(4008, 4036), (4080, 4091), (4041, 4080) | -0.5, 23.9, 23.7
